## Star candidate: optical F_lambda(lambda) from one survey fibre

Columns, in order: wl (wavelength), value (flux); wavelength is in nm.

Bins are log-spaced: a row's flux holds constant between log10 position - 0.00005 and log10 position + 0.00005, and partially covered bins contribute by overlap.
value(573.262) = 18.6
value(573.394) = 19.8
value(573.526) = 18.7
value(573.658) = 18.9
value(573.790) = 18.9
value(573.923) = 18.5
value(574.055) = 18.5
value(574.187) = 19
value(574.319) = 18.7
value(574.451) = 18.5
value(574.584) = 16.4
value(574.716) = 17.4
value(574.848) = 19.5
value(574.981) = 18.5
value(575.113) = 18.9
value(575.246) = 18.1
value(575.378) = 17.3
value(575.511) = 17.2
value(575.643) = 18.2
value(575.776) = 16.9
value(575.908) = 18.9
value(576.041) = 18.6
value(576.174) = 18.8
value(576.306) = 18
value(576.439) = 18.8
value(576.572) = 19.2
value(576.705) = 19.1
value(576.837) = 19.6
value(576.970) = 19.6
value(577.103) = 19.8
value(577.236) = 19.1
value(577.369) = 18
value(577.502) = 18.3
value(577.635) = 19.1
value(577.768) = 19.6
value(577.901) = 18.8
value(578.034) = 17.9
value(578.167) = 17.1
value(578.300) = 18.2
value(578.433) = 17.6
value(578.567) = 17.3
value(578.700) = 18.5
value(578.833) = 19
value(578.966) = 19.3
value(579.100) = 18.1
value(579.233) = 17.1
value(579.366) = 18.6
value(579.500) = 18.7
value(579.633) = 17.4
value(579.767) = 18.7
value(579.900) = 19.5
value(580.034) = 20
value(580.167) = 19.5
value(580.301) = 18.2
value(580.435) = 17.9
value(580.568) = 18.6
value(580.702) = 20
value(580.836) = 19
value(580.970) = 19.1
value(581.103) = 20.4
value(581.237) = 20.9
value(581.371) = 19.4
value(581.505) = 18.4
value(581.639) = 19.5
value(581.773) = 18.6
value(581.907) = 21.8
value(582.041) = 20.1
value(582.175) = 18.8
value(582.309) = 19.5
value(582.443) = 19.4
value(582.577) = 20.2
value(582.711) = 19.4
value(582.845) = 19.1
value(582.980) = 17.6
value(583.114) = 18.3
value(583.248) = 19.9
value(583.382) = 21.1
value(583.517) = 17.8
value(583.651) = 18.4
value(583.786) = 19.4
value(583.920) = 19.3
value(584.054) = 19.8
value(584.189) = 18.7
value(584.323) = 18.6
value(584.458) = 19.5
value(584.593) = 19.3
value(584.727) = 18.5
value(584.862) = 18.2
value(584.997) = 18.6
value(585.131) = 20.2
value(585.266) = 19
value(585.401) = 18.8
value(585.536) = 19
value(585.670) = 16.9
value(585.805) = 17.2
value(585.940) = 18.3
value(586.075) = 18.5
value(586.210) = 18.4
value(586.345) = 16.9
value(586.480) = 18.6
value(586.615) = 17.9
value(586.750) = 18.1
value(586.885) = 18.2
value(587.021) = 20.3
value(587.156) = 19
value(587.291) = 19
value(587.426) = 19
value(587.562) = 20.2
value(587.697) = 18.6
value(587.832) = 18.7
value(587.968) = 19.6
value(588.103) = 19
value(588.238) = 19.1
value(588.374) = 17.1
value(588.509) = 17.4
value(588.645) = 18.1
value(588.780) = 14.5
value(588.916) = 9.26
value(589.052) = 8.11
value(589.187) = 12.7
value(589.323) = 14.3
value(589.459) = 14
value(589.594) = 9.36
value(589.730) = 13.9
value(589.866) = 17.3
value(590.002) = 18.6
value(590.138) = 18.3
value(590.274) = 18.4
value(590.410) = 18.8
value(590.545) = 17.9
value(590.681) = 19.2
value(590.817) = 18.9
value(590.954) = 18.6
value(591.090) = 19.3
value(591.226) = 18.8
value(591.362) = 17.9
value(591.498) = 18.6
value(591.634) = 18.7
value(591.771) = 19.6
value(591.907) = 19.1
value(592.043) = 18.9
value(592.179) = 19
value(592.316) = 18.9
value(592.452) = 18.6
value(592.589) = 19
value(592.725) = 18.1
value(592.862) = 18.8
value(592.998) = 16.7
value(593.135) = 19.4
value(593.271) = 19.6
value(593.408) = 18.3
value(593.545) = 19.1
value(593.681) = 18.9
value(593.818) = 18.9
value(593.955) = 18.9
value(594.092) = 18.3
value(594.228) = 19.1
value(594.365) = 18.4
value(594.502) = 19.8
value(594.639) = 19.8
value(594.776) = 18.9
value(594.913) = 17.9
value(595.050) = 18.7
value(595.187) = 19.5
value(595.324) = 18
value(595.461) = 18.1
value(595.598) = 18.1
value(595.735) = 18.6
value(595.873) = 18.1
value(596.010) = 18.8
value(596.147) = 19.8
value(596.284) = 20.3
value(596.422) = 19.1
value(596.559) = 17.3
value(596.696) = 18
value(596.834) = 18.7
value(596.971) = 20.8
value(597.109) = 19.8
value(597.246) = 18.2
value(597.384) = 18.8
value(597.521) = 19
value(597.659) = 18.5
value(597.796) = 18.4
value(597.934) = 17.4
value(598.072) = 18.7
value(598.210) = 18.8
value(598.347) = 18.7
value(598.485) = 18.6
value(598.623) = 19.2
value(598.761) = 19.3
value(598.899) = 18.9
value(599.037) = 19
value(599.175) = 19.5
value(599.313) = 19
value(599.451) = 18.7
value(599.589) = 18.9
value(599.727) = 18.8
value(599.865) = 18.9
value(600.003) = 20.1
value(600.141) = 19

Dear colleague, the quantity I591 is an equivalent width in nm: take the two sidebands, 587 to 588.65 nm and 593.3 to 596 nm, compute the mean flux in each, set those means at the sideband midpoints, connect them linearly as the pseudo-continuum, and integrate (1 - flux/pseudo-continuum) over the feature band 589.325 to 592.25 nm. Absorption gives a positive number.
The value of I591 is 0.17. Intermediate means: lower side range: 18.8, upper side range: 18.7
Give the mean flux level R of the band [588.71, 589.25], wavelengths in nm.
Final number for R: 11.2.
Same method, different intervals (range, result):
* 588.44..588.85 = 16.6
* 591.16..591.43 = 18.4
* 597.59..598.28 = 18.4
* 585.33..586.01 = 18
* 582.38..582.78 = 19.7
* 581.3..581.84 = 19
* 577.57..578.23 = 18.5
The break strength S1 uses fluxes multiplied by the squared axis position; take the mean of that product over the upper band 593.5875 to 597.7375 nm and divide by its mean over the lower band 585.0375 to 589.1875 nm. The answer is 1.1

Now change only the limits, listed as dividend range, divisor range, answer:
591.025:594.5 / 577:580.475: 1.06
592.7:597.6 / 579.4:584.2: 1.02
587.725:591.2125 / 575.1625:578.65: 0.93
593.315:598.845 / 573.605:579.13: 1.09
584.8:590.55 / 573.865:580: 0.97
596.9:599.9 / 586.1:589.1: 1.12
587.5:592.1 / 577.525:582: 0.94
